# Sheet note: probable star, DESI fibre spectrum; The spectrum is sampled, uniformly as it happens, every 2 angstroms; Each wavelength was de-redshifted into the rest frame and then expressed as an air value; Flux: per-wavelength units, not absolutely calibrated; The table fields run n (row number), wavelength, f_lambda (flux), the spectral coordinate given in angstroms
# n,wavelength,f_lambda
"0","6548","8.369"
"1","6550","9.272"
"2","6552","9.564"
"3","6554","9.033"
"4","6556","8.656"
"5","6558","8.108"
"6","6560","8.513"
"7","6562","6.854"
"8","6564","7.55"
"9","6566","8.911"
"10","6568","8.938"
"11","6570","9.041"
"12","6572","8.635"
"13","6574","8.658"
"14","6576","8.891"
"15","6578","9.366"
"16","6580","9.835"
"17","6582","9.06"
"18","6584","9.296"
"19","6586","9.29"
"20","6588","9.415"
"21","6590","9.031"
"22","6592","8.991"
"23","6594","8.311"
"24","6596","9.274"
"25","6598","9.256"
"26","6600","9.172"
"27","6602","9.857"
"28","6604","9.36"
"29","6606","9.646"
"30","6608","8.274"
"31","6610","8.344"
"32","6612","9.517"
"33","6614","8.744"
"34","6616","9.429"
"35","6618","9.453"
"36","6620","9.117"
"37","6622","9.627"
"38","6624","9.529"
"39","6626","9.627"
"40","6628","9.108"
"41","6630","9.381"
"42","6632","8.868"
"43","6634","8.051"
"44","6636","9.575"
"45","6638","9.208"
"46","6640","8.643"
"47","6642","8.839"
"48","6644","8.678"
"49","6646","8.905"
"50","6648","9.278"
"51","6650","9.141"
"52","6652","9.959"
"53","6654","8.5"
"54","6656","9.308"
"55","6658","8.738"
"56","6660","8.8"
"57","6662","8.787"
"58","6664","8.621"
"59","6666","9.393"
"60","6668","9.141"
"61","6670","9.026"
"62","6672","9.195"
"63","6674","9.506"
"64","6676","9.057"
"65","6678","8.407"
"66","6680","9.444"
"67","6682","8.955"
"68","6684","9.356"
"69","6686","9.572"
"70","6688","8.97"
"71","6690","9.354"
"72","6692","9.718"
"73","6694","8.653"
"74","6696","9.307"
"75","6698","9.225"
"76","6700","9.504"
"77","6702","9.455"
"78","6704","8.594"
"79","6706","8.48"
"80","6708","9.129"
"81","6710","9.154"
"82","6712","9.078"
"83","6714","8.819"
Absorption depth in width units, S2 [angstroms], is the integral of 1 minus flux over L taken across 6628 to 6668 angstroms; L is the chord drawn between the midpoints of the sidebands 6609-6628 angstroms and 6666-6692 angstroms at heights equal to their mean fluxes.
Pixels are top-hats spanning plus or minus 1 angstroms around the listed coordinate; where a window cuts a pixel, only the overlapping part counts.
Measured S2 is 1.03 angstroms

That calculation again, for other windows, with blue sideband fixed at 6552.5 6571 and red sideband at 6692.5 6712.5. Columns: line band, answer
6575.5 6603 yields -2.1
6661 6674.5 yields -0.2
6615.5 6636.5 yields -1.2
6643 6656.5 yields -0.4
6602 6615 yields -0.6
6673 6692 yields -0.5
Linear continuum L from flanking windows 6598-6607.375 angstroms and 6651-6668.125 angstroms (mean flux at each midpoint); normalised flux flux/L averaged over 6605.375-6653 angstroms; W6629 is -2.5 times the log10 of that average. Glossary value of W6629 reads 0.01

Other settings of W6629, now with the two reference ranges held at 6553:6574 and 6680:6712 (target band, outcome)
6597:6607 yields -0.10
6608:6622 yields -0.04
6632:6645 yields 0.00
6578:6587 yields -0.10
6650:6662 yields -0.01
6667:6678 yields -0.01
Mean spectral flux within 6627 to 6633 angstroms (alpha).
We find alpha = 9.12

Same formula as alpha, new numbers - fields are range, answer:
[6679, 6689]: 9.26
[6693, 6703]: 9.23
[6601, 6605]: 9.61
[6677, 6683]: 8.94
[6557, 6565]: 7.76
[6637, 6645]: 8.84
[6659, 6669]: 8.95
